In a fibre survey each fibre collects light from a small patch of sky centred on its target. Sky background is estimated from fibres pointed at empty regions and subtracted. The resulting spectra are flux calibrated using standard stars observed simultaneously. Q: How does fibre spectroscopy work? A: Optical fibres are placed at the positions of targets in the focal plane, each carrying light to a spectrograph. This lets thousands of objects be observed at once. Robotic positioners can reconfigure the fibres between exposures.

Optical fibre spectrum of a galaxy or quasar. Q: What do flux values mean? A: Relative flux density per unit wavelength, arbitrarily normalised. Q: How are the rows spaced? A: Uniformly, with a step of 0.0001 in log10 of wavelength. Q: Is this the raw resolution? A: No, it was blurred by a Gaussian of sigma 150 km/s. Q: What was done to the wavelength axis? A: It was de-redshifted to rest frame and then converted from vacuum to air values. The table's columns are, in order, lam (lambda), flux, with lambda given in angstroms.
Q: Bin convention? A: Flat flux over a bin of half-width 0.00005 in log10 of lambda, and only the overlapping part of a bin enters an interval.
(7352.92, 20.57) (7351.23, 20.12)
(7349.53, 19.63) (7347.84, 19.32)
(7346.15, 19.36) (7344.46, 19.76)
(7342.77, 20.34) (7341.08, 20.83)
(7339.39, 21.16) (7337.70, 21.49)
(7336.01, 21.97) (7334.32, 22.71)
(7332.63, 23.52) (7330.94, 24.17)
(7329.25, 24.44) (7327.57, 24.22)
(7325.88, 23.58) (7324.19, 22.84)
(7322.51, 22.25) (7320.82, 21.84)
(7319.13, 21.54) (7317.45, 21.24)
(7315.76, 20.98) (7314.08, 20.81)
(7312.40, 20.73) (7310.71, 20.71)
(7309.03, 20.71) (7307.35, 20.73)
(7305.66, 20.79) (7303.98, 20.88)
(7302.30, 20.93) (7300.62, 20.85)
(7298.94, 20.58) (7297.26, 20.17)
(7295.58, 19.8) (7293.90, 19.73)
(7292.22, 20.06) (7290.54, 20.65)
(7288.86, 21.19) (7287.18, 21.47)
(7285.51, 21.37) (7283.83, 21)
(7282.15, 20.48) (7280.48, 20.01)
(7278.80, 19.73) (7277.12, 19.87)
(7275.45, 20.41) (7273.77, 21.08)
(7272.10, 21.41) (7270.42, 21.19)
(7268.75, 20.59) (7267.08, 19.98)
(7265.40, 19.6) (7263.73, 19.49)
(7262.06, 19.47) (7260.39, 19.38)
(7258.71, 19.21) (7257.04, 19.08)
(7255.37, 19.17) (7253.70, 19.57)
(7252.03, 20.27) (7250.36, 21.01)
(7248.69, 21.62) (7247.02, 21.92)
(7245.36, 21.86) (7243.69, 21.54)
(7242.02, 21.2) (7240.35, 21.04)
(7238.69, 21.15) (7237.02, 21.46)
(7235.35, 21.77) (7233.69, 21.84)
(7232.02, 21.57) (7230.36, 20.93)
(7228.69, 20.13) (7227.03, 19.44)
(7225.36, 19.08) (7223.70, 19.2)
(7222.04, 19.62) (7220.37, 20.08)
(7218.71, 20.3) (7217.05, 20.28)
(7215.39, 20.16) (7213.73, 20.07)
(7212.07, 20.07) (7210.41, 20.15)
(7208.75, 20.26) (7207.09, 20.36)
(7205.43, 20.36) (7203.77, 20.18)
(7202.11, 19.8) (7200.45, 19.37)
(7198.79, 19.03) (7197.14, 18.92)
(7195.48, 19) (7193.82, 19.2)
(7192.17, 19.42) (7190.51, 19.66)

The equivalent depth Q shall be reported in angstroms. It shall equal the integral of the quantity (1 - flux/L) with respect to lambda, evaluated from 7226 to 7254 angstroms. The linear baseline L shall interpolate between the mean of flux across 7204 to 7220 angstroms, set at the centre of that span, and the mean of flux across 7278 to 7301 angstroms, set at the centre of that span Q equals -1.1 angstroms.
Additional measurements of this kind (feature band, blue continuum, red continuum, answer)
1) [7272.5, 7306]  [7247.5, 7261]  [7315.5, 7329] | 1.08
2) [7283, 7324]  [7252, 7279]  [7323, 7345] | 0.80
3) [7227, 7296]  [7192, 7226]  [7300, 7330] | 0.40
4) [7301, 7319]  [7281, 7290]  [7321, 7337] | 1.13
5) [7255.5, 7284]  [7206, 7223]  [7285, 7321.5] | 0.66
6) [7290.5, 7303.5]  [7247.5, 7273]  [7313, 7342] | 0.59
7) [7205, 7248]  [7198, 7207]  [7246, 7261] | -1.39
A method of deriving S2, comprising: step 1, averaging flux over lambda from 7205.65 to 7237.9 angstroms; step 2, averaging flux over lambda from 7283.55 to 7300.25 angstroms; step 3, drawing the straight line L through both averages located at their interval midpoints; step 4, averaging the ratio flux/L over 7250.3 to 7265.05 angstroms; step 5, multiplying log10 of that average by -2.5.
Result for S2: 0.05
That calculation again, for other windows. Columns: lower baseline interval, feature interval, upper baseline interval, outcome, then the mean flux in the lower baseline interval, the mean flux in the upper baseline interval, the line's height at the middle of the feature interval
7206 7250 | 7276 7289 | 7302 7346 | 0.034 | 20.7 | 21.7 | 21.3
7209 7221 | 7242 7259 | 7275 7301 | -0.016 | 20.2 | 20.5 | 20.3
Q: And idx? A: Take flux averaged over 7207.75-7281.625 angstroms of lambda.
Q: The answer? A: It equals 20.4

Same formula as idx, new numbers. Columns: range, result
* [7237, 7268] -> 20.4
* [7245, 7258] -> 20.5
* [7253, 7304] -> 20.3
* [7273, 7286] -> 20.5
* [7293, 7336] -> 21.6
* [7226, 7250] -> 21.2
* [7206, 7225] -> 20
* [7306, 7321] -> 21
